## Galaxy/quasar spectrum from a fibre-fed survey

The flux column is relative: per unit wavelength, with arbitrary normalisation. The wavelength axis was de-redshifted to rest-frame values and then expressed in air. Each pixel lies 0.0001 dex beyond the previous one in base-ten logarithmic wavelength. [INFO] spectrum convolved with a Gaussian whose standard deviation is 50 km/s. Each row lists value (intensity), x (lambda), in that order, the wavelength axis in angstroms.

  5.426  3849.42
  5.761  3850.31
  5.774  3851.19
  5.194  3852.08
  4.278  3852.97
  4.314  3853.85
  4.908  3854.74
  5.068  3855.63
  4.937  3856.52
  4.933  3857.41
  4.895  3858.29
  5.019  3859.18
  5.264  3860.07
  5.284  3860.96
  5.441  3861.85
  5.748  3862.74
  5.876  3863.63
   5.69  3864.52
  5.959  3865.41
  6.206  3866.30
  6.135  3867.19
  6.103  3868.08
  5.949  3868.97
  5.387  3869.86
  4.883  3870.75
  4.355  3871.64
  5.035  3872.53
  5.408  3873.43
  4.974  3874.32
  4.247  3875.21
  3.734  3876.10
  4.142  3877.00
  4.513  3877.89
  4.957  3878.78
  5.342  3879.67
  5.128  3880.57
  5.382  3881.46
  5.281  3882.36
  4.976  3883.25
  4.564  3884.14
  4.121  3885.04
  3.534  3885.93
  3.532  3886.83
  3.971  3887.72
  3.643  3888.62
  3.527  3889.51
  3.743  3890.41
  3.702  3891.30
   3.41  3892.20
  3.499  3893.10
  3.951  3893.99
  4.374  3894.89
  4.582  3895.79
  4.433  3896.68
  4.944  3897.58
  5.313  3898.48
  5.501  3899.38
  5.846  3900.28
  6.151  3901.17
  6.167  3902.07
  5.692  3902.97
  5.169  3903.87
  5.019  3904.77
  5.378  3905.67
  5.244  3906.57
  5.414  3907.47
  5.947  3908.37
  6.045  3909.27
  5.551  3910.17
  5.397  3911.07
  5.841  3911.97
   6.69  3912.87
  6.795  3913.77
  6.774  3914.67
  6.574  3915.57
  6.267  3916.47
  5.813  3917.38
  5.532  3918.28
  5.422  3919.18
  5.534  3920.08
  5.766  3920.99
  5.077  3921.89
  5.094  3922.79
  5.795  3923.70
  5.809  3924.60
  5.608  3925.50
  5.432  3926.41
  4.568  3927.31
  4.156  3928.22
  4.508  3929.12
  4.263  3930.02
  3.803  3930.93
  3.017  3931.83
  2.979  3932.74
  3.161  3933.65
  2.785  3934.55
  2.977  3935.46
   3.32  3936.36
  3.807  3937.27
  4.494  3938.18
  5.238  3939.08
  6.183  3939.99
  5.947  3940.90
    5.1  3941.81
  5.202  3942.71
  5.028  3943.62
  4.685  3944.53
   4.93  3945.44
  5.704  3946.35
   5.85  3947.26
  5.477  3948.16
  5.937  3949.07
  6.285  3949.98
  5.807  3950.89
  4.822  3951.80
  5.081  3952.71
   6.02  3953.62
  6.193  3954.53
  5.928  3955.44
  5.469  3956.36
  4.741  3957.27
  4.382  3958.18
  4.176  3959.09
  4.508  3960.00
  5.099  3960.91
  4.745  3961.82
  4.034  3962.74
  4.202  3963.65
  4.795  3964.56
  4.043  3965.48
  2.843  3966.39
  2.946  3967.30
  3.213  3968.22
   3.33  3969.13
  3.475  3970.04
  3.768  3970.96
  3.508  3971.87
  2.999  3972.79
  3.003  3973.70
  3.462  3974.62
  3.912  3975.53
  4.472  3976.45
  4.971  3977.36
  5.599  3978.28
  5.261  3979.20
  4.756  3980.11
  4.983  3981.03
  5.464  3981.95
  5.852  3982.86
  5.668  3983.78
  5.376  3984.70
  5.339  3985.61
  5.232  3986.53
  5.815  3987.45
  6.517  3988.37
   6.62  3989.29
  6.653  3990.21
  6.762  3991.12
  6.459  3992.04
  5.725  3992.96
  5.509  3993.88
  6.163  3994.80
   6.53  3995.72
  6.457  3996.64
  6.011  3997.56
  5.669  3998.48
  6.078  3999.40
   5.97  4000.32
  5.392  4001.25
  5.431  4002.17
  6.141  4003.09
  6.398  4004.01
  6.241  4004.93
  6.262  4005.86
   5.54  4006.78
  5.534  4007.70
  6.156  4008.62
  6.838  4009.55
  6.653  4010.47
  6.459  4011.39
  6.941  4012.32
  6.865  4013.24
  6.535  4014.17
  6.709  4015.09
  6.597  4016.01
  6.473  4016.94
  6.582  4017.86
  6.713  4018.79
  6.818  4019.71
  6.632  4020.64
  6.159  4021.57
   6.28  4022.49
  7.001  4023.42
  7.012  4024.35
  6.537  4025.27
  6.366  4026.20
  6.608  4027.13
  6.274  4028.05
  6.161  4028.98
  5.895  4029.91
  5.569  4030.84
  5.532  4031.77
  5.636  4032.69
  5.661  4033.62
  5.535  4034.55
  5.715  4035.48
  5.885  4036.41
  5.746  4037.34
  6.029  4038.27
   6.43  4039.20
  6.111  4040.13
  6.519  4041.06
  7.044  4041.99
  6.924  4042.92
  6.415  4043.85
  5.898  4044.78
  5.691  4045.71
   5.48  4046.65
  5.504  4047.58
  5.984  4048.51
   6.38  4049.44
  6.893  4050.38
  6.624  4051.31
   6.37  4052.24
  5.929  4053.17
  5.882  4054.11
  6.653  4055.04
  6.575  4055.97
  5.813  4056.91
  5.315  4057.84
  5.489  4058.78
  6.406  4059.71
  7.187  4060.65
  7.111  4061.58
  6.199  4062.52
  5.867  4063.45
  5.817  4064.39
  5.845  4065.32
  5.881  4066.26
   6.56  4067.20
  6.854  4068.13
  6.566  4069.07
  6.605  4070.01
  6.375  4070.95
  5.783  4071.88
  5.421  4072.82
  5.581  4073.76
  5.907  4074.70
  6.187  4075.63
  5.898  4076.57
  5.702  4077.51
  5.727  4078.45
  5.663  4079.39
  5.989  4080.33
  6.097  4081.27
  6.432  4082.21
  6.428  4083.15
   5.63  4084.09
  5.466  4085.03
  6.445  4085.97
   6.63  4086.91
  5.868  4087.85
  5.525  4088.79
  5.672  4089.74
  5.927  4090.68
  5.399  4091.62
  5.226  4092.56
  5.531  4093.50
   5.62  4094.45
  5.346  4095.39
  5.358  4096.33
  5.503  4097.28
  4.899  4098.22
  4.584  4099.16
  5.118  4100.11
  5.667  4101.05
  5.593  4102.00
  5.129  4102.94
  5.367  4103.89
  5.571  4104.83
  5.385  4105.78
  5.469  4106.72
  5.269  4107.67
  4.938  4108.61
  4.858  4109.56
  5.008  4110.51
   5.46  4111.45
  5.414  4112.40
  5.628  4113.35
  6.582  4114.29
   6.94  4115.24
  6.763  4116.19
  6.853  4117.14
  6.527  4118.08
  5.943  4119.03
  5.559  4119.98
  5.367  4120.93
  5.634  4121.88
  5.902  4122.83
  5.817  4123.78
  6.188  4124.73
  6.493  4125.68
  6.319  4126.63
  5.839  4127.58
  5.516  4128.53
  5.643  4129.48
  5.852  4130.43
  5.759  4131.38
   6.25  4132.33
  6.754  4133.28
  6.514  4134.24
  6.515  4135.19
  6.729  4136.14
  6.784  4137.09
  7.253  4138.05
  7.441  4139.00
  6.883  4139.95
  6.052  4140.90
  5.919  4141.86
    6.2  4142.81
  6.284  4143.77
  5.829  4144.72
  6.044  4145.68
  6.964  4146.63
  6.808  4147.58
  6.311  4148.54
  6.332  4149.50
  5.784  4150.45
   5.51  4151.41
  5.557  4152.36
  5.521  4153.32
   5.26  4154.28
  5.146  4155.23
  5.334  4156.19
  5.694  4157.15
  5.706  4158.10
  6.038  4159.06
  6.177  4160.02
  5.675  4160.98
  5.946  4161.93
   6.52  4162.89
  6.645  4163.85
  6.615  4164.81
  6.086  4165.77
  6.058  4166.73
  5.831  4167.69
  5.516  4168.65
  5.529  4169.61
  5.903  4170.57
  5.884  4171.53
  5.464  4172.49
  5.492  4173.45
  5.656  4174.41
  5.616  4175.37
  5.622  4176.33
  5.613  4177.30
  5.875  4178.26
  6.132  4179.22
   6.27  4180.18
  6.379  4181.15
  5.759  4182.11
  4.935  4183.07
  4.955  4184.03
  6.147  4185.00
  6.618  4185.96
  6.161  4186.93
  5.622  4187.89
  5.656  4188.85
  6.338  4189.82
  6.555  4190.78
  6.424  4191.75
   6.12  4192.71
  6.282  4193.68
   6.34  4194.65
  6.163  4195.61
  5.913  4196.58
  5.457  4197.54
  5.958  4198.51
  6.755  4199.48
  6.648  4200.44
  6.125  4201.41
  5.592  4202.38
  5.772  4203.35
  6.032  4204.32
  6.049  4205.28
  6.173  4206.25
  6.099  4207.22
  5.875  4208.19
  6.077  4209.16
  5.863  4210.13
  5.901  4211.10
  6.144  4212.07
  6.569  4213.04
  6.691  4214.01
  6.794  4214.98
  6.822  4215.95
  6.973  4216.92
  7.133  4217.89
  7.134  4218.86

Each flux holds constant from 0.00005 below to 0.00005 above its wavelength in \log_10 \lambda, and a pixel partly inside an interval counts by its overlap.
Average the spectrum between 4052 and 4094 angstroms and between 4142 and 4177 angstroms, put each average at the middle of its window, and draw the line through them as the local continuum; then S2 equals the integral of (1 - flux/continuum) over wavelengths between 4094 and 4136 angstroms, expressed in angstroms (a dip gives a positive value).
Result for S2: 1.5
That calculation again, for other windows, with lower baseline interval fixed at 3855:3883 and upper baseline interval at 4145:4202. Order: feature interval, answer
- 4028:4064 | -3.0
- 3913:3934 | 0.7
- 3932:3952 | 2.2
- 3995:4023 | -3.8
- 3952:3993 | 4.8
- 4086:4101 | 0.6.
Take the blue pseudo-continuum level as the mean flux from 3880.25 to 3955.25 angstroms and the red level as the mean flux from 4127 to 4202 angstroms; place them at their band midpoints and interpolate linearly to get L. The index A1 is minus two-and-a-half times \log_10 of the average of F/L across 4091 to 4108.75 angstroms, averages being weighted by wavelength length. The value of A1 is 0.09 mag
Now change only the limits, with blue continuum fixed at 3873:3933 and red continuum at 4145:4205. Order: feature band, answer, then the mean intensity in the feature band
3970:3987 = 0.140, 4.61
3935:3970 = 0.079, 4.79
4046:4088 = -0.103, 6.11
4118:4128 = -0.032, 5.94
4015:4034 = -0.173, 6.34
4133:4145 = -0.130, 6.56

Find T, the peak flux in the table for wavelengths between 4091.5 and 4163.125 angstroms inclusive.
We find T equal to 7.441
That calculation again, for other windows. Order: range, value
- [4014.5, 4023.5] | 7.001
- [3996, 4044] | 7.044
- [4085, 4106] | 6.63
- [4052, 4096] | 7.187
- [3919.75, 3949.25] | 6.183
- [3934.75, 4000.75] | 6.762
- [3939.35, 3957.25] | 6.285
